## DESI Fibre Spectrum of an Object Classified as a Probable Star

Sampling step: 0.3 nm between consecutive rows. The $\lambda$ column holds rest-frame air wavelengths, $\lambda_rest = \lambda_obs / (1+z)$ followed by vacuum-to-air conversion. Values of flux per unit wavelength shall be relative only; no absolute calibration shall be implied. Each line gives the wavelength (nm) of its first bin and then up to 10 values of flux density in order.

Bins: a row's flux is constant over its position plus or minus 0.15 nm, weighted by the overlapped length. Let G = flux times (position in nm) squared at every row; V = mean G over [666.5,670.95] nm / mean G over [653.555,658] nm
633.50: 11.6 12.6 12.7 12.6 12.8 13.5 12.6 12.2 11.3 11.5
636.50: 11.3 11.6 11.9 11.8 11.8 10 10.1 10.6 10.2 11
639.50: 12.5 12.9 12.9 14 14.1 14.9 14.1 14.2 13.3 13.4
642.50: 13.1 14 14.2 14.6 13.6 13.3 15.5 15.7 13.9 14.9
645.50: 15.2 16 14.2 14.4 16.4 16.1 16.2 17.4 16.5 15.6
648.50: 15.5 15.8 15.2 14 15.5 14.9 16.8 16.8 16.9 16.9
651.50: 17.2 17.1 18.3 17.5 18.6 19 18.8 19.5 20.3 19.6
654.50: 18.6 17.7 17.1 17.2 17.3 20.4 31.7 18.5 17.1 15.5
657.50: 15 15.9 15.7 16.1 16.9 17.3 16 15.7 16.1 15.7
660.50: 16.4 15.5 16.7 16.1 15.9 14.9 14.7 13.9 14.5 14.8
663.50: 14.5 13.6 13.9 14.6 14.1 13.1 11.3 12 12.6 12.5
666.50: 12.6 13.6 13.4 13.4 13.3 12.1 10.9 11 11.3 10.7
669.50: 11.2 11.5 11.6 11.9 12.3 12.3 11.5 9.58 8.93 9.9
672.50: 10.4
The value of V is 0.67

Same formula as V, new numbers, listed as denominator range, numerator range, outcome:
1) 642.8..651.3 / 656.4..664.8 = 1.06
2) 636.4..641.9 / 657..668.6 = 1.27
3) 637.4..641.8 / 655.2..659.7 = 1.52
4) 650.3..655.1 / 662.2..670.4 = 0.74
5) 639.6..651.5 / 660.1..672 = 0.93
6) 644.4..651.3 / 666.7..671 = 0.82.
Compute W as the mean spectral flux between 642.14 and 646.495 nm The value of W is 14.4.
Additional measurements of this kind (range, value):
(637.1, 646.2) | 13.3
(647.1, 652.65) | 16.4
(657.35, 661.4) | 16.1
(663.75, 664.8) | 14.1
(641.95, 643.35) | 13.7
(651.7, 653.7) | 18.4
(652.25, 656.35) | 19.2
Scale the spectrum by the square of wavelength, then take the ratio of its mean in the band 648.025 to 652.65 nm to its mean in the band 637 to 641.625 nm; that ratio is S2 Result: 1.38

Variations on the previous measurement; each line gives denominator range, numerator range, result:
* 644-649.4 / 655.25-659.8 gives 1.19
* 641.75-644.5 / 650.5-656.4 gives 1.39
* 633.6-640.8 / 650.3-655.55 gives 1.58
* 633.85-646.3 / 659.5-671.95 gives 1.10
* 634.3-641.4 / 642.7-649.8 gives 1.28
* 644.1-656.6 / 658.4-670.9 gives 0.84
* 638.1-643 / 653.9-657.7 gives 1.54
